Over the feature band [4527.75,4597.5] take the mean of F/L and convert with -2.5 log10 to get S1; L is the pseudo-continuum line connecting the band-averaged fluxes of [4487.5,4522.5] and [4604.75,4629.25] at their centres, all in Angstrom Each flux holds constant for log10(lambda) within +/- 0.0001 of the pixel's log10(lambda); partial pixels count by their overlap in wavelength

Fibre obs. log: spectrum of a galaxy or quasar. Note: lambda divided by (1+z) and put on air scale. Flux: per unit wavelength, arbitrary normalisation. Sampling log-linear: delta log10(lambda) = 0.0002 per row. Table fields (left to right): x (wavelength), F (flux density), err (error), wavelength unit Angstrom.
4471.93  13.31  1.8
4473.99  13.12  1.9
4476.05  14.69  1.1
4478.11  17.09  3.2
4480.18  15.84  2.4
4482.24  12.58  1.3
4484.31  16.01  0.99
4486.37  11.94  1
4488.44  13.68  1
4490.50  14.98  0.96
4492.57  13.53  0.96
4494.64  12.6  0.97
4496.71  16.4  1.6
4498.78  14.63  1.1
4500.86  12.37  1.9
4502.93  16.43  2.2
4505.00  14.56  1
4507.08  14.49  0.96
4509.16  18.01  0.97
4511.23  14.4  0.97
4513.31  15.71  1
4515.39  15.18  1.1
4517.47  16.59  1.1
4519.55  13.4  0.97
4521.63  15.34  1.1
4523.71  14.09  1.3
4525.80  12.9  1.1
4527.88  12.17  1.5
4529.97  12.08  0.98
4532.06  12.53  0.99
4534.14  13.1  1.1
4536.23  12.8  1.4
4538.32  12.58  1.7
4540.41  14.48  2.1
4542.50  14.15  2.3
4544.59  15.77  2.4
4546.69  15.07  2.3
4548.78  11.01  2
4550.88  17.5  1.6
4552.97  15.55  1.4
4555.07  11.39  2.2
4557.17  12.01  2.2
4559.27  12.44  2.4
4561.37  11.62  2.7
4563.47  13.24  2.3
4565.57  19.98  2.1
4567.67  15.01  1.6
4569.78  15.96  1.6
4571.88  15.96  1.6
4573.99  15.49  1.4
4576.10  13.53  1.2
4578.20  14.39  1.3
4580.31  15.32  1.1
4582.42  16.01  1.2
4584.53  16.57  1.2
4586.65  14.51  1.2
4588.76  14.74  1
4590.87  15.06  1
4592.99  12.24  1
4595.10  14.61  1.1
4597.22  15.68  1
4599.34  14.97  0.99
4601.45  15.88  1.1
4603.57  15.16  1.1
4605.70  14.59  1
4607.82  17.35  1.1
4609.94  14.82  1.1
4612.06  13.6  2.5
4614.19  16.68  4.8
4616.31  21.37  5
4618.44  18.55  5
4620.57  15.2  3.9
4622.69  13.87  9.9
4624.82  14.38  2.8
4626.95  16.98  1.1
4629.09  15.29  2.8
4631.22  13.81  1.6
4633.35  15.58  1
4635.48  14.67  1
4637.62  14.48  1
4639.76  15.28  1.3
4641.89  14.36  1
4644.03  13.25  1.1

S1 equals 0.09 mag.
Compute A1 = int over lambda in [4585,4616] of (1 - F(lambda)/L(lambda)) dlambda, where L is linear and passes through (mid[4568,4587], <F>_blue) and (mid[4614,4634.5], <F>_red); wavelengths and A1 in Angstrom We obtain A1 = 1.1 Angstrom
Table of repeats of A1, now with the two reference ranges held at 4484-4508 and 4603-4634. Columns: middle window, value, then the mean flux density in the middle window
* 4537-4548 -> 0.4 Angstrom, 14.3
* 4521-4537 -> 1.7 Angstrom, 13.1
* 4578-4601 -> 0.7 Angstrom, 15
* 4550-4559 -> 0.7 Angstrom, 13.9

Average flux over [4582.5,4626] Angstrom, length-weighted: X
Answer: 15.5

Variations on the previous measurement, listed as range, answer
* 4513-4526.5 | 14.7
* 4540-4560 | 13.9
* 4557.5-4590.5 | 14.9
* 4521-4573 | 13.9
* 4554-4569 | 13.7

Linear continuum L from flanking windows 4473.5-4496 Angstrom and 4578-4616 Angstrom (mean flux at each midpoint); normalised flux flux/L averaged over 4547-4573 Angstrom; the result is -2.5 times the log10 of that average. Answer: 0.04 mag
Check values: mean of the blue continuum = 14.2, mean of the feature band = 14.3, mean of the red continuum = 15.3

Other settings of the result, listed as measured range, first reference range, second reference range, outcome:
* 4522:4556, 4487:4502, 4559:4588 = 0.076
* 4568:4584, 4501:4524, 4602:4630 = 0.029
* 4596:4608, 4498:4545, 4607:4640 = -0.002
